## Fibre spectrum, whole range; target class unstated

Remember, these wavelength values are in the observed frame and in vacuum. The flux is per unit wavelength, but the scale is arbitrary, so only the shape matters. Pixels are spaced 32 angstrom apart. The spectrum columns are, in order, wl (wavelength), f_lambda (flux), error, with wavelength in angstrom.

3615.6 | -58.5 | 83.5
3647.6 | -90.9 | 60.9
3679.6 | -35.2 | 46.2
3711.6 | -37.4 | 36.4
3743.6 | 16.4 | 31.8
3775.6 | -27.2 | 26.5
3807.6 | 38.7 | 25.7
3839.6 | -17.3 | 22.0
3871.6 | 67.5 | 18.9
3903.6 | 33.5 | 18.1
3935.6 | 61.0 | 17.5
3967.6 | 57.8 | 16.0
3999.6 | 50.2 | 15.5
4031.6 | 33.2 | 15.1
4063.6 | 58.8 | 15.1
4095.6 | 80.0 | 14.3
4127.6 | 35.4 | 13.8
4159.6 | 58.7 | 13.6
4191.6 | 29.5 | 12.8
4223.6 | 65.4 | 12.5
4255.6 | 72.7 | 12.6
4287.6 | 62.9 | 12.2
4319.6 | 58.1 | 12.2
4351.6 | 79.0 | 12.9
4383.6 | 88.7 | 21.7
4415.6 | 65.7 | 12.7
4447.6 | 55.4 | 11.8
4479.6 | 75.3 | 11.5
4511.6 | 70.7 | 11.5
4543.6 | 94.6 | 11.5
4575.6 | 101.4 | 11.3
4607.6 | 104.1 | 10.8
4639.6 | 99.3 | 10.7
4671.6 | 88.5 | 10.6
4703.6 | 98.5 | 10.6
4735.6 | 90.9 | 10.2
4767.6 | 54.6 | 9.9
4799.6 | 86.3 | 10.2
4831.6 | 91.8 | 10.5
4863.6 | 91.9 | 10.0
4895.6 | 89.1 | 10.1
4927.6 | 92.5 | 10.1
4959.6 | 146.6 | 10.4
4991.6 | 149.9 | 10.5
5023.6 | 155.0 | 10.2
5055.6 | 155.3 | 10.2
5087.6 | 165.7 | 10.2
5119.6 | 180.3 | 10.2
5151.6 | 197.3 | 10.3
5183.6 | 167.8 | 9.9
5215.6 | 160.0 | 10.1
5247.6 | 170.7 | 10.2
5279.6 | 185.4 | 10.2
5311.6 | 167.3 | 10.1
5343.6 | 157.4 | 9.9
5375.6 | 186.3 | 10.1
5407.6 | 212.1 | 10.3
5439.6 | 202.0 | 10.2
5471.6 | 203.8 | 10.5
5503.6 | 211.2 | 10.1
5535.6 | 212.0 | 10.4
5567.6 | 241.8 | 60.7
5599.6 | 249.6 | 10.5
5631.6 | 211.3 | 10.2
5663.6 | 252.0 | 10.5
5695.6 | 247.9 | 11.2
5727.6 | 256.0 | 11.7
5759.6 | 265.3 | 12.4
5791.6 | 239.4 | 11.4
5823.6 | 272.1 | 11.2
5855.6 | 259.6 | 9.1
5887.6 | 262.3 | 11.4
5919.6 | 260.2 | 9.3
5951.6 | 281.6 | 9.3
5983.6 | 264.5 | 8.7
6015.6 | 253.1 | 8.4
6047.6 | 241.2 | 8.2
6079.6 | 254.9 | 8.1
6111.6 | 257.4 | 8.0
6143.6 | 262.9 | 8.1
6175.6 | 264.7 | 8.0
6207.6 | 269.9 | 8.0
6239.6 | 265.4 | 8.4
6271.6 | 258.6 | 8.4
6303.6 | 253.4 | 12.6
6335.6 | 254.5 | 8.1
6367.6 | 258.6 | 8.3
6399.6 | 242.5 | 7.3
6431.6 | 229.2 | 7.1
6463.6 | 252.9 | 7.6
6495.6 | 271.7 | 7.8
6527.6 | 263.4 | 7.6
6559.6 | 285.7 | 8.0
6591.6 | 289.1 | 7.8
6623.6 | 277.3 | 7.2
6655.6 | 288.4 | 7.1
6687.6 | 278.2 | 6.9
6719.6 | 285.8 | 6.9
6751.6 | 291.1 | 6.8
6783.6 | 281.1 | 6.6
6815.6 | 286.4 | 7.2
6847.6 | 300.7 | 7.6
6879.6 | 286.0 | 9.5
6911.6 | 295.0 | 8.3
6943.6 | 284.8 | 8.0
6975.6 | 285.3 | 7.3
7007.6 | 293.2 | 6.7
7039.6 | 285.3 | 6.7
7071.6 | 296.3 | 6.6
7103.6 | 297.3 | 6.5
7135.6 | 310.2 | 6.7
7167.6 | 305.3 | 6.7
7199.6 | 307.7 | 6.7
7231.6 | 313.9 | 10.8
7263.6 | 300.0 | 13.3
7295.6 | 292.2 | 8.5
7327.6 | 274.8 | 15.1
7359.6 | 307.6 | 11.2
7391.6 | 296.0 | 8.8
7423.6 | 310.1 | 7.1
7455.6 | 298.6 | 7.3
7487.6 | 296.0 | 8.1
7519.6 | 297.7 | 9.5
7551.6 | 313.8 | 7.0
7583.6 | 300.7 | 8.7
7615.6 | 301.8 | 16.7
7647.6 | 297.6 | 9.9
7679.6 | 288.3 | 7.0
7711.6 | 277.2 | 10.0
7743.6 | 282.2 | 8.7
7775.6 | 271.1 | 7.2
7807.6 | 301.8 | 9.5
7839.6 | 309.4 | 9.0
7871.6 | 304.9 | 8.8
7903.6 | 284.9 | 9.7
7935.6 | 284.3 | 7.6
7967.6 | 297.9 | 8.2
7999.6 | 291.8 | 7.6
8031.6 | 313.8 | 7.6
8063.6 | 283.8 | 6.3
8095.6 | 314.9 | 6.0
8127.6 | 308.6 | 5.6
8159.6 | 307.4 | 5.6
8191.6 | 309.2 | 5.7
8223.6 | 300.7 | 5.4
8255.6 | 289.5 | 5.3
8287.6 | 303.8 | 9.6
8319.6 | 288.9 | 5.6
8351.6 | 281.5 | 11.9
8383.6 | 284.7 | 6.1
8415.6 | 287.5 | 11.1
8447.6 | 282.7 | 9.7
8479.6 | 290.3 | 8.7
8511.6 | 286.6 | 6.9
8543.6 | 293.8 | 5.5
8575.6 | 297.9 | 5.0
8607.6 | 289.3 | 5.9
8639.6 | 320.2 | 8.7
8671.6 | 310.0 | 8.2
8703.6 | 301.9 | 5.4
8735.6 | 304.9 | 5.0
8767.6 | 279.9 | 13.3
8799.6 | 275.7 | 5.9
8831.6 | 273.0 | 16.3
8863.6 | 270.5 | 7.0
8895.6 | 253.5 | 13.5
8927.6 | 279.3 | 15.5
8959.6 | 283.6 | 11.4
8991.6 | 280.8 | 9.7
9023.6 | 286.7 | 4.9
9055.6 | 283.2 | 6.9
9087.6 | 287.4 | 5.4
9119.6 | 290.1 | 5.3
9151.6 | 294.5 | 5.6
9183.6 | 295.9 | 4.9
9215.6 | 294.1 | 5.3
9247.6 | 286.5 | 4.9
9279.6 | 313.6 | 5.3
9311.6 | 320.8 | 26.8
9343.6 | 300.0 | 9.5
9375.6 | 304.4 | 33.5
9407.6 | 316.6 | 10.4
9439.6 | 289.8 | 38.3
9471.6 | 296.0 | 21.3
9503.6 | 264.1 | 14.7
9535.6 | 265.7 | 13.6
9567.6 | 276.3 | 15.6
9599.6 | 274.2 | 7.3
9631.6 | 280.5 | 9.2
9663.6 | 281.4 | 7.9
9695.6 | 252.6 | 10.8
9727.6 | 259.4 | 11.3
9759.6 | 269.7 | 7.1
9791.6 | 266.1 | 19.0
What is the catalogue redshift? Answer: 0.24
